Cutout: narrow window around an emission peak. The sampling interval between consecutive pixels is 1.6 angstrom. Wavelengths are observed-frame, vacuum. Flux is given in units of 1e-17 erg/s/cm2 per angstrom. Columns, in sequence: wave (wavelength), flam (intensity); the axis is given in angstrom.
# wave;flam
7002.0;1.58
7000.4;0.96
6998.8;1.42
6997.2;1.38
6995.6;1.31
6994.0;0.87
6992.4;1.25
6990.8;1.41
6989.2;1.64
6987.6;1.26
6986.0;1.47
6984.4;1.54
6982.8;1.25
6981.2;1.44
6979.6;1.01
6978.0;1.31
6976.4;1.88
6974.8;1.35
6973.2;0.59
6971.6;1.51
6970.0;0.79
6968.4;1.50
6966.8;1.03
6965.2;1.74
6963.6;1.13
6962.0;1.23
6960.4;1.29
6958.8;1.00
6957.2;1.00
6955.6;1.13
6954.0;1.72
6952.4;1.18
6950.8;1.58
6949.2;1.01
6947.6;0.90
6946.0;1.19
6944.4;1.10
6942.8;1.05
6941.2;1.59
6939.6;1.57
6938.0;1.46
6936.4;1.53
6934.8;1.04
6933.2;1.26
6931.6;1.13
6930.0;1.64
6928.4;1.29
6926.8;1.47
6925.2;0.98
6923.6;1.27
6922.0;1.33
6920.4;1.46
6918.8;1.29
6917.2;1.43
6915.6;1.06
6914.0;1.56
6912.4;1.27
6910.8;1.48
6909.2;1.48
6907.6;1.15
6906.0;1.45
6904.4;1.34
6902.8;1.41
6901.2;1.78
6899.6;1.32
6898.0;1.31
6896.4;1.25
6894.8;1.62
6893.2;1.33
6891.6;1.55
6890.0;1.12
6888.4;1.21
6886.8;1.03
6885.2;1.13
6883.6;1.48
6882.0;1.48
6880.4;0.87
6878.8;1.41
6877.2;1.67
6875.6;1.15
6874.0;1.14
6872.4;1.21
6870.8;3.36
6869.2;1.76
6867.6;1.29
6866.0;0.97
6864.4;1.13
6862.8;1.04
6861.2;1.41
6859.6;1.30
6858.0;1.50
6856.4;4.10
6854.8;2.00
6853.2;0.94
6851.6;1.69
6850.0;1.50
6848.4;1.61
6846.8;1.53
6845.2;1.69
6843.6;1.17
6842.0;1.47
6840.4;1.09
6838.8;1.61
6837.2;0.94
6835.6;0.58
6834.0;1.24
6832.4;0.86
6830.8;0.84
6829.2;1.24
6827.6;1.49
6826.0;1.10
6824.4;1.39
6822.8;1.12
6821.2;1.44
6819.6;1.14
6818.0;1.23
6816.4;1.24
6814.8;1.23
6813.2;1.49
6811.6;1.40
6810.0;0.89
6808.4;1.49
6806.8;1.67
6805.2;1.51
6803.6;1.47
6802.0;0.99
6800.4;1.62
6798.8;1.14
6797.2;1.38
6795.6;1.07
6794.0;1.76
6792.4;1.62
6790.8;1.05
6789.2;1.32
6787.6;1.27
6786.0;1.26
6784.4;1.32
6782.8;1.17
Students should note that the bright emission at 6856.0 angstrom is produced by [S II] 6716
